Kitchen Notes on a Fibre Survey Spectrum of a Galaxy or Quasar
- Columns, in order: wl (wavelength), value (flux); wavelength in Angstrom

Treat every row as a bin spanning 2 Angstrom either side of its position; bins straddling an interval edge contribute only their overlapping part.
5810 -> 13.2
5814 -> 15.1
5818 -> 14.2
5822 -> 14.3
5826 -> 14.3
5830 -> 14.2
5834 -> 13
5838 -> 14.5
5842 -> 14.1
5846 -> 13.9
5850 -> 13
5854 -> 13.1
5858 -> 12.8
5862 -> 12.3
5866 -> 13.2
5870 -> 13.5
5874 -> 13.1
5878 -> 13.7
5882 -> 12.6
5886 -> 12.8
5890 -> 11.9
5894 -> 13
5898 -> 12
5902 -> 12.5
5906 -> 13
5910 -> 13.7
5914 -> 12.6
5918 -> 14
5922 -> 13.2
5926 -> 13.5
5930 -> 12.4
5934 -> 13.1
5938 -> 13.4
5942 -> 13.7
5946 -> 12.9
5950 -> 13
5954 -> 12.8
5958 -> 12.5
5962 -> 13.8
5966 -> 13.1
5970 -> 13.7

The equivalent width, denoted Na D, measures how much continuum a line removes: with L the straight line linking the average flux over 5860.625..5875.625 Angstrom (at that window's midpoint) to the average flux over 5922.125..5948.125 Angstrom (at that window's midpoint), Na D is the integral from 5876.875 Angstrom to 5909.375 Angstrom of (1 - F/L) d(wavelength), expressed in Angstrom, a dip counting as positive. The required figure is 1.0 Angstrom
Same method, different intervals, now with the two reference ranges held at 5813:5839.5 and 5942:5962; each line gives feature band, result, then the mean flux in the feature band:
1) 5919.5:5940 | 0.1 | 13.1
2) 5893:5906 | 0.9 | 12.5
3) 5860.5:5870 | 0.6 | 12.9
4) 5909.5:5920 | 0.0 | 13.4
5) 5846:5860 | 0.8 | 13.1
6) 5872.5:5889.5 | 0.9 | 12.9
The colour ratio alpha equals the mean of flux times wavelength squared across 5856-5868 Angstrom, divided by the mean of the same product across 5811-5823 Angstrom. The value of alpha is 0.90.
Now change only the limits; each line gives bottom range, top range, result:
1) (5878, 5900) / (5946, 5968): 1.06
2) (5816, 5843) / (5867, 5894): 0.94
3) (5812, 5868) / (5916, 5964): 1.00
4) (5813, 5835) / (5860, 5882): 0.94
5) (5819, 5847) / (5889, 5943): 0.95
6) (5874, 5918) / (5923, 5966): 1.04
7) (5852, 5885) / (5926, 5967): 1.03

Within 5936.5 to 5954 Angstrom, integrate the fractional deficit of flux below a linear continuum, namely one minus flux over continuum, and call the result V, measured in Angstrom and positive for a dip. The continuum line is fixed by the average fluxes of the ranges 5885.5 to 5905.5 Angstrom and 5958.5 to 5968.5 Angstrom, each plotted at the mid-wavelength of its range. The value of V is -0.1 Angstrom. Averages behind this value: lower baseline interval 12.5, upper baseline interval 13.3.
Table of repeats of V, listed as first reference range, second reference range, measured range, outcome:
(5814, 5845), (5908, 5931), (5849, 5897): 2.89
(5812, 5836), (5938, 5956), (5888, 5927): 1.57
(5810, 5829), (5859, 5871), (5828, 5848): -0.26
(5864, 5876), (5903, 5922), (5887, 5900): 0.91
